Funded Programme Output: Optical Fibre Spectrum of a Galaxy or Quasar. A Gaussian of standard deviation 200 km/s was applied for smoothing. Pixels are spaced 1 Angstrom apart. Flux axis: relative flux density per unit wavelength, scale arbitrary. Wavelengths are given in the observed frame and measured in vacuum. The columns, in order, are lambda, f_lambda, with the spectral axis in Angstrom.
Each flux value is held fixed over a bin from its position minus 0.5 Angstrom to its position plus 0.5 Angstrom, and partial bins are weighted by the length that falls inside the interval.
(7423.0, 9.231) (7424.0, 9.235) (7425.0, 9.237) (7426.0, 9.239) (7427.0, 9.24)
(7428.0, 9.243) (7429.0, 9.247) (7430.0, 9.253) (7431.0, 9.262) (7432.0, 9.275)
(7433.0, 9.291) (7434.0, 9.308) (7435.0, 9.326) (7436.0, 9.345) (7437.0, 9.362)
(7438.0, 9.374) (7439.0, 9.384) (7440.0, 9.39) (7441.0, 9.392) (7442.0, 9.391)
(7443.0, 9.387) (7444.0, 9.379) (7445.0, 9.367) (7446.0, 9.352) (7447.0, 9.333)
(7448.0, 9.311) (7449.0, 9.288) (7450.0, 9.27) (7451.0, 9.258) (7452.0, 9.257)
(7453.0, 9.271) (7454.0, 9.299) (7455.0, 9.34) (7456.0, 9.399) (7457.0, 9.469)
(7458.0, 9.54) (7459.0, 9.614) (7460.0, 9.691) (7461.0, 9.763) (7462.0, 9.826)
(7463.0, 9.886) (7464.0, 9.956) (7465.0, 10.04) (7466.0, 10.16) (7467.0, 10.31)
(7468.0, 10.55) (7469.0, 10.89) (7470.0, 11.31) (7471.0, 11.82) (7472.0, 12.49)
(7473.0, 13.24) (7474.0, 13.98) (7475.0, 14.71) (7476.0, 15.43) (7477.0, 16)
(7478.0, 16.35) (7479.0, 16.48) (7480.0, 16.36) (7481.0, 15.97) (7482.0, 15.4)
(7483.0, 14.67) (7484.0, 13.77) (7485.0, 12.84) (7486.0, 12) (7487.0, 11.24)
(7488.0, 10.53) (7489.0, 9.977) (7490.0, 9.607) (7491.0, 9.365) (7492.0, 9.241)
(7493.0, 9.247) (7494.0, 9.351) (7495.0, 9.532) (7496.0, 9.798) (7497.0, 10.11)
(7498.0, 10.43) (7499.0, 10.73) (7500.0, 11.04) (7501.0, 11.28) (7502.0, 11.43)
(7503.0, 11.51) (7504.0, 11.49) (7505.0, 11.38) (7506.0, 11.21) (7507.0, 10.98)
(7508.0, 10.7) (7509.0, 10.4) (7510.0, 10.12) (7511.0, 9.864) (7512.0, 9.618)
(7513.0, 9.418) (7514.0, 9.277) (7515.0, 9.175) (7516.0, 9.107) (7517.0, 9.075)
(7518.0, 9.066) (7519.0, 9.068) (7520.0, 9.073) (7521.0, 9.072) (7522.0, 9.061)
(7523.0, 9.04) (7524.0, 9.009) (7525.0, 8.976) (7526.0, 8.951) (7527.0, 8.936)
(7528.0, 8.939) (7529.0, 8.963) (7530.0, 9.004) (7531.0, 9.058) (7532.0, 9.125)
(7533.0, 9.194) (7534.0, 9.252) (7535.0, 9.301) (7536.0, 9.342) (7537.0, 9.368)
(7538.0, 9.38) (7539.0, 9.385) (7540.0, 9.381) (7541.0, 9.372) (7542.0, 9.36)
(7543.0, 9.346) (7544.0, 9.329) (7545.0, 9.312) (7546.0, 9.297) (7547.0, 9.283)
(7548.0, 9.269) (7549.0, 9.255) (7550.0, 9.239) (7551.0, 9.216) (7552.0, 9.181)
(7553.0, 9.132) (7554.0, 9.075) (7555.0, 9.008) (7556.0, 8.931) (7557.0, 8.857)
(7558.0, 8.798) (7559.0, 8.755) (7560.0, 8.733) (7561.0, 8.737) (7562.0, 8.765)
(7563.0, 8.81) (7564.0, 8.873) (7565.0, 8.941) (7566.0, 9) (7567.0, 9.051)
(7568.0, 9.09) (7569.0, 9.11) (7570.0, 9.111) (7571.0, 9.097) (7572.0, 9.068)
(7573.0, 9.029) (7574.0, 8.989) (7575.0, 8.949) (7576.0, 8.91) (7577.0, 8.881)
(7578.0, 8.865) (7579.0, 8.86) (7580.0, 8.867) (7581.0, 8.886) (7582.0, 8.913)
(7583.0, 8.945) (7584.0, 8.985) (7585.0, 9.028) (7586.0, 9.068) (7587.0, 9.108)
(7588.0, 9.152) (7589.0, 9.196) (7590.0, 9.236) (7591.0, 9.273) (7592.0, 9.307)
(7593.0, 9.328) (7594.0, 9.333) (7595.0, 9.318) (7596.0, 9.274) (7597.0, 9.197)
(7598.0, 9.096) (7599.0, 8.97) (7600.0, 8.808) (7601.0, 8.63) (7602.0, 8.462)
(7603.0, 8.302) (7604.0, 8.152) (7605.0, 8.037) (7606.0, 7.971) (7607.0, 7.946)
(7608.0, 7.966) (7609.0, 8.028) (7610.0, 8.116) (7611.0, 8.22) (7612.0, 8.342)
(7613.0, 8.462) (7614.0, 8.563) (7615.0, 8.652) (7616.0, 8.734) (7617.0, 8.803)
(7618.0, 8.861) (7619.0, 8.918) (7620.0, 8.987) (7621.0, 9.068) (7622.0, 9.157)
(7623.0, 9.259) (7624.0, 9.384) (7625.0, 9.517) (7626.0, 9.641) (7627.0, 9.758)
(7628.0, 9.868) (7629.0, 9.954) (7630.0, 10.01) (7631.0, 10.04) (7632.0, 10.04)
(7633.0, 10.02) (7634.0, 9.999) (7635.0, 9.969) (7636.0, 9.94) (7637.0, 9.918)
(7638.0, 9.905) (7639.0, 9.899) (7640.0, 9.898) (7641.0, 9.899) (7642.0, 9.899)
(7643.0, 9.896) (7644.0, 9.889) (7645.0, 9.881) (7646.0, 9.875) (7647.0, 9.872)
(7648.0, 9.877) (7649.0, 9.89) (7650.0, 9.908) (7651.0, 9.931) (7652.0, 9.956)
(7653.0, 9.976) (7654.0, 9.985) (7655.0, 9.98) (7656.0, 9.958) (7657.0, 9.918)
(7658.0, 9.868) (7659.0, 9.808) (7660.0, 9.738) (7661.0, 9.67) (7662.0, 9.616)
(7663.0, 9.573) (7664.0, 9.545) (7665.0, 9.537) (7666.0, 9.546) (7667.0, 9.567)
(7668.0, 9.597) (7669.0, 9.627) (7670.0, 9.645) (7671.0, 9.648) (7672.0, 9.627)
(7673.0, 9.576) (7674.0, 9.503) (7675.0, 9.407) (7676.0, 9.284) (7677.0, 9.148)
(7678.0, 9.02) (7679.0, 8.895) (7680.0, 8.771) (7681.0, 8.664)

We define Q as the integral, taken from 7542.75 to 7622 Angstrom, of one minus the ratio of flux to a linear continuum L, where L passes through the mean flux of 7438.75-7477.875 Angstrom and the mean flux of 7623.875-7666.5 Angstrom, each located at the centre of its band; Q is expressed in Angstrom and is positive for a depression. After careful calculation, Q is 9.2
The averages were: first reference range 10.5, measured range 8.89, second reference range 9.85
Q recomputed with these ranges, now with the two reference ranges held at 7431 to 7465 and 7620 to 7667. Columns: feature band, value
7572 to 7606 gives 2.6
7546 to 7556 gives 0.5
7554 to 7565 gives 0.9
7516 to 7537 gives 1.1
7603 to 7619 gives 2.3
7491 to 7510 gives -1.9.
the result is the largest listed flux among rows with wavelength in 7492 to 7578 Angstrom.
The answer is 11.51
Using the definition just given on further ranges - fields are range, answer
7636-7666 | 9.985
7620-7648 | 10.04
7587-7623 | 9.333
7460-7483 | 16.48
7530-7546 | 9.385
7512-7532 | 9.618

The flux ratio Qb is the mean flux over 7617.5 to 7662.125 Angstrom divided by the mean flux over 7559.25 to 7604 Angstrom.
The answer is 1.1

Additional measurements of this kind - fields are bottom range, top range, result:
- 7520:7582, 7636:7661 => 1.09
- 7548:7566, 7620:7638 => 1.08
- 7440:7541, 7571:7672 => 0.89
